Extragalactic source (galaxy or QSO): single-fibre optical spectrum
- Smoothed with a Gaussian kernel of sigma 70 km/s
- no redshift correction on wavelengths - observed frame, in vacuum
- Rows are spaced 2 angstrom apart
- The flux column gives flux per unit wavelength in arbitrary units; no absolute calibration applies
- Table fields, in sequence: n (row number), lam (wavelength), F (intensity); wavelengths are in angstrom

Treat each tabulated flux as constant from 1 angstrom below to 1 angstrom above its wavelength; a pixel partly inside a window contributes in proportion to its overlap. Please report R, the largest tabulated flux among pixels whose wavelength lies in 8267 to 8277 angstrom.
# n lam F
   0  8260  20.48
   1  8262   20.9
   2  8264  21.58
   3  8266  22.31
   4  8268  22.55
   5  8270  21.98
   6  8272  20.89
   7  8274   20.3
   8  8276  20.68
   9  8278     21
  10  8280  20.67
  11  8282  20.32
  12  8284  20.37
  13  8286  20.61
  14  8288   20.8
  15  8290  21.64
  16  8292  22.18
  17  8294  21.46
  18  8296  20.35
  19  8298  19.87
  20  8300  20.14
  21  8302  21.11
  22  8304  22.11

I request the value 22.55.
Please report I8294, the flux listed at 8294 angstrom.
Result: 21.46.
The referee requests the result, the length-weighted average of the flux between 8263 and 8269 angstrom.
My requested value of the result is 22.1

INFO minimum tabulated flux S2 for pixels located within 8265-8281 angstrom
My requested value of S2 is 20.3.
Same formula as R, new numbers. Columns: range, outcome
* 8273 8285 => 21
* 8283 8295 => 22.18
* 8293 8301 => 21.46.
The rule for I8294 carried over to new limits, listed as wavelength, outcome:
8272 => 20.89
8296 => 20.35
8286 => 20.61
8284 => 20.37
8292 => 22.18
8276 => 20.68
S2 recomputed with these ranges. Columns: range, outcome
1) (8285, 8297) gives 20.35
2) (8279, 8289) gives 20.32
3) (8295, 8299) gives 19.87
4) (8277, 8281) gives 20.67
